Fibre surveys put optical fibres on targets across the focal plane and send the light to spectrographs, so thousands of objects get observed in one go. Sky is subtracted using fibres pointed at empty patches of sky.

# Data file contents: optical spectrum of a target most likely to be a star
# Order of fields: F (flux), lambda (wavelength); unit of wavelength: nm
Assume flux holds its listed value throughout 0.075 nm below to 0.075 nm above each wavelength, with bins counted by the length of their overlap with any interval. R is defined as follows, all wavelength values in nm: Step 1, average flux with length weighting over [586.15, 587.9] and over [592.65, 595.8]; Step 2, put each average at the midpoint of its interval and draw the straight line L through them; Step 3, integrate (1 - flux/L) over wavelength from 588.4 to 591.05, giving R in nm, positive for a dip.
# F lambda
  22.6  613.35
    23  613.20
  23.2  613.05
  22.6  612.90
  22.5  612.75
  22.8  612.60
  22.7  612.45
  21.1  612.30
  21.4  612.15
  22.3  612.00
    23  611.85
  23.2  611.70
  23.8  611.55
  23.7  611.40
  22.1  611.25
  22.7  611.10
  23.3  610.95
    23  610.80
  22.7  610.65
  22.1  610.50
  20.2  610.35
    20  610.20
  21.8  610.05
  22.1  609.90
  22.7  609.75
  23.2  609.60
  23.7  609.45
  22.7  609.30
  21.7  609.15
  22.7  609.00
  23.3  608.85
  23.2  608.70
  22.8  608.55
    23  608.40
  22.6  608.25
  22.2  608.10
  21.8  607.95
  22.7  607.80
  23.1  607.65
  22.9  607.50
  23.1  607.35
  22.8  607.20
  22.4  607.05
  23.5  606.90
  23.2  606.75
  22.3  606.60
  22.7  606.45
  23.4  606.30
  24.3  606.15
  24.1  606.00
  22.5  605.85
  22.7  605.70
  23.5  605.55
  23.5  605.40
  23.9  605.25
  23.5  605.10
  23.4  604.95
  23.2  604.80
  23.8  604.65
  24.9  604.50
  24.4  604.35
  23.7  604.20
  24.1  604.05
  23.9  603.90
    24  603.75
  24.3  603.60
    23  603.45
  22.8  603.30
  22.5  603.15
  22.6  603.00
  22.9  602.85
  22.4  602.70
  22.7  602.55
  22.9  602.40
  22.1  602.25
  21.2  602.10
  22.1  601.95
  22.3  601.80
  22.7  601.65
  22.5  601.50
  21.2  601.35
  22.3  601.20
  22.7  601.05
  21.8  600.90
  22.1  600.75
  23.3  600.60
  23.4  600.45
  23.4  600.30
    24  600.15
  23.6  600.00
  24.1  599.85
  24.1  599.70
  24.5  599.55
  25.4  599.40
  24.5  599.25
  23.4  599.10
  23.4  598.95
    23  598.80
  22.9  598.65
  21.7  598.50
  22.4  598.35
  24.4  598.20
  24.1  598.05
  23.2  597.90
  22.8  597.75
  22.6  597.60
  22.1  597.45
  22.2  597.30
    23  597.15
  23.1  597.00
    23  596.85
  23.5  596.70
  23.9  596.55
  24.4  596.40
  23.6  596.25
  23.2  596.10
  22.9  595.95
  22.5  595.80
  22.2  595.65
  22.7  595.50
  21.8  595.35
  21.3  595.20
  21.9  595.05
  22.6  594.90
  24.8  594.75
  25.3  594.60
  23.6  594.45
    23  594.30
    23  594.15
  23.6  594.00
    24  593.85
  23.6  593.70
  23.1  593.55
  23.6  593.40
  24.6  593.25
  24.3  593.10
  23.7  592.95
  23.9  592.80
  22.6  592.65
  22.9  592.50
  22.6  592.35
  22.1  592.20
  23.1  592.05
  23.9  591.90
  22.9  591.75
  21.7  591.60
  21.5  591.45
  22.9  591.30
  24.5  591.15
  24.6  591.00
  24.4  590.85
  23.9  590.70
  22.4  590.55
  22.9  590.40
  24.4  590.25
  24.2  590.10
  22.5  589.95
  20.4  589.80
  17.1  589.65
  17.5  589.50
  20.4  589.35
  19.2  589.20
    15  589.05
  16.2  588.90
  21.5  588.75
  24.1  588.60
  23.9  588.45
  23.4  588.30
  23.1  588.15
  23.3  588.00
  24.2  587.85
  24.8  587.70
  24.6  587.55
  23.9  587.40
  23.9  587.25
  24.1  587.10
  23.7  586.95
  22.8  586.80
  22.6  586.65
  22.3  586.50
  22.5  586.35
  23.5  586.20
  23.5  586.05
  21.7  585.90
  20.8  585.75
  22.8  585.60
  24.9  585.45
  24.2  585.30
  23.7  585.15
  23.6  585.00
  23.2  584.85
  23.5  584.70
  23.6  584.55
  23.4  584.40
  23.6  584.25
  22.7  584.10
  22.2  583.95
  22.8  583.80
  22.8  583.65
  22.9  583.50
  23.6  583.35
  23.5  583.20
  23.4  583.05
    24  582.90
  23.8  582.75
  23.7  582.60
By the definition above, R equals 0.24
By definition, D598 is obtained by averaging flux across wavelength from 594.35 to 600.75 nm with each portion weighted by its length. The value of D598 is 23.3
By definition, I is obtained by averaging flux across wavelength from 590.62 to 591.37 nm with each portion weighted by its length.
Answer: 24.1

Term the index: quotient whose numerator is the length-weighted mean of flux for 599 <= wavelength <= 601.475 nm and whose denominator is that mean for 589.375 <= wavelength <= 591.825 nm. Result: 1.05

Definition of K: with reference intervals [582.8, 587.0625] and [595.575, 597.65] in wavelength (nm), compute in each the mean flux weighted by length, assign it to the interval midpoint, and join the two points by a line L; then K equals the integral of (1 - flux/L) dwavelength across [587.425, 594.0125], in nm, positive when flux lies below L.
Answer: 0.15 nm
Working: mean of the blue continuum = 23.1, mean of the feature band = 22.6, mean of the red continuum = 23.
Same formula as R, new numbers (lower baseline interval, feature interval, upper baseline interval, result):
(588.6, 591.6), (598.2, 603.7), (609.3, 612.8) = -0.257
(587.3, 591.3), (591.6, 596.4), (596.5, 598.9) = -0.116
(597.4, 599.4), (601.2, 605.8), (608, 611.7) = -0.031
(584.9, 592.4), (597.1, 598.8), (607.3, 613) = -0.023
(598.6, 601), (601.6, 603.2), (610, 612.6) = 0.061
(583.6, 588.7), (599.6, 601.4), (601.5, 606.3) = 0.015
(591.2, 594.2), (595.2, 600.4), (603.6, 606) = 0.034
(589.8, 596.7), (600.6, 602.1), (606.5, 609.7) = 0.053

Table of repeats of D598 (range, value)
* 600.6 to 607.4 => 23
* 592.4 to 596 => 23.2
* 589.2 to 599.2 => 22.9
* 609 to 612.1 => 22.5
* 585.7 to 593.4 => 22.6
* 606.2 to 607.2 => 22.9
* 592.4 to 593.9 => 23.6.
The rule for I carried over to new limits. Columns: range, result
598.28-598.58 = 22.1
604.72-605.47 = 23.5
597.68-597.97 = 23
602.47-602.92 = 22.7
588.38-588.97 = 21.4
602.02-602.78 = 22.3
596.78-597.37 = 22.8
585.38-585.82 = 22.8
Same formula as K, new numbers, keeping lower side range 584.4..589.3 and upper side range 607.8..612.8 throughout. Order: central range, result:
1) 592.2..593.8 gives -0.05 nm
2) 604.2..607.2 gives -0.12 nm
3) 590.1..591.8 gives -0.05 nm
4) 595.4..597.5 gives -0.03 nm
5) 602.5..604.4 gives -0.06 nm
